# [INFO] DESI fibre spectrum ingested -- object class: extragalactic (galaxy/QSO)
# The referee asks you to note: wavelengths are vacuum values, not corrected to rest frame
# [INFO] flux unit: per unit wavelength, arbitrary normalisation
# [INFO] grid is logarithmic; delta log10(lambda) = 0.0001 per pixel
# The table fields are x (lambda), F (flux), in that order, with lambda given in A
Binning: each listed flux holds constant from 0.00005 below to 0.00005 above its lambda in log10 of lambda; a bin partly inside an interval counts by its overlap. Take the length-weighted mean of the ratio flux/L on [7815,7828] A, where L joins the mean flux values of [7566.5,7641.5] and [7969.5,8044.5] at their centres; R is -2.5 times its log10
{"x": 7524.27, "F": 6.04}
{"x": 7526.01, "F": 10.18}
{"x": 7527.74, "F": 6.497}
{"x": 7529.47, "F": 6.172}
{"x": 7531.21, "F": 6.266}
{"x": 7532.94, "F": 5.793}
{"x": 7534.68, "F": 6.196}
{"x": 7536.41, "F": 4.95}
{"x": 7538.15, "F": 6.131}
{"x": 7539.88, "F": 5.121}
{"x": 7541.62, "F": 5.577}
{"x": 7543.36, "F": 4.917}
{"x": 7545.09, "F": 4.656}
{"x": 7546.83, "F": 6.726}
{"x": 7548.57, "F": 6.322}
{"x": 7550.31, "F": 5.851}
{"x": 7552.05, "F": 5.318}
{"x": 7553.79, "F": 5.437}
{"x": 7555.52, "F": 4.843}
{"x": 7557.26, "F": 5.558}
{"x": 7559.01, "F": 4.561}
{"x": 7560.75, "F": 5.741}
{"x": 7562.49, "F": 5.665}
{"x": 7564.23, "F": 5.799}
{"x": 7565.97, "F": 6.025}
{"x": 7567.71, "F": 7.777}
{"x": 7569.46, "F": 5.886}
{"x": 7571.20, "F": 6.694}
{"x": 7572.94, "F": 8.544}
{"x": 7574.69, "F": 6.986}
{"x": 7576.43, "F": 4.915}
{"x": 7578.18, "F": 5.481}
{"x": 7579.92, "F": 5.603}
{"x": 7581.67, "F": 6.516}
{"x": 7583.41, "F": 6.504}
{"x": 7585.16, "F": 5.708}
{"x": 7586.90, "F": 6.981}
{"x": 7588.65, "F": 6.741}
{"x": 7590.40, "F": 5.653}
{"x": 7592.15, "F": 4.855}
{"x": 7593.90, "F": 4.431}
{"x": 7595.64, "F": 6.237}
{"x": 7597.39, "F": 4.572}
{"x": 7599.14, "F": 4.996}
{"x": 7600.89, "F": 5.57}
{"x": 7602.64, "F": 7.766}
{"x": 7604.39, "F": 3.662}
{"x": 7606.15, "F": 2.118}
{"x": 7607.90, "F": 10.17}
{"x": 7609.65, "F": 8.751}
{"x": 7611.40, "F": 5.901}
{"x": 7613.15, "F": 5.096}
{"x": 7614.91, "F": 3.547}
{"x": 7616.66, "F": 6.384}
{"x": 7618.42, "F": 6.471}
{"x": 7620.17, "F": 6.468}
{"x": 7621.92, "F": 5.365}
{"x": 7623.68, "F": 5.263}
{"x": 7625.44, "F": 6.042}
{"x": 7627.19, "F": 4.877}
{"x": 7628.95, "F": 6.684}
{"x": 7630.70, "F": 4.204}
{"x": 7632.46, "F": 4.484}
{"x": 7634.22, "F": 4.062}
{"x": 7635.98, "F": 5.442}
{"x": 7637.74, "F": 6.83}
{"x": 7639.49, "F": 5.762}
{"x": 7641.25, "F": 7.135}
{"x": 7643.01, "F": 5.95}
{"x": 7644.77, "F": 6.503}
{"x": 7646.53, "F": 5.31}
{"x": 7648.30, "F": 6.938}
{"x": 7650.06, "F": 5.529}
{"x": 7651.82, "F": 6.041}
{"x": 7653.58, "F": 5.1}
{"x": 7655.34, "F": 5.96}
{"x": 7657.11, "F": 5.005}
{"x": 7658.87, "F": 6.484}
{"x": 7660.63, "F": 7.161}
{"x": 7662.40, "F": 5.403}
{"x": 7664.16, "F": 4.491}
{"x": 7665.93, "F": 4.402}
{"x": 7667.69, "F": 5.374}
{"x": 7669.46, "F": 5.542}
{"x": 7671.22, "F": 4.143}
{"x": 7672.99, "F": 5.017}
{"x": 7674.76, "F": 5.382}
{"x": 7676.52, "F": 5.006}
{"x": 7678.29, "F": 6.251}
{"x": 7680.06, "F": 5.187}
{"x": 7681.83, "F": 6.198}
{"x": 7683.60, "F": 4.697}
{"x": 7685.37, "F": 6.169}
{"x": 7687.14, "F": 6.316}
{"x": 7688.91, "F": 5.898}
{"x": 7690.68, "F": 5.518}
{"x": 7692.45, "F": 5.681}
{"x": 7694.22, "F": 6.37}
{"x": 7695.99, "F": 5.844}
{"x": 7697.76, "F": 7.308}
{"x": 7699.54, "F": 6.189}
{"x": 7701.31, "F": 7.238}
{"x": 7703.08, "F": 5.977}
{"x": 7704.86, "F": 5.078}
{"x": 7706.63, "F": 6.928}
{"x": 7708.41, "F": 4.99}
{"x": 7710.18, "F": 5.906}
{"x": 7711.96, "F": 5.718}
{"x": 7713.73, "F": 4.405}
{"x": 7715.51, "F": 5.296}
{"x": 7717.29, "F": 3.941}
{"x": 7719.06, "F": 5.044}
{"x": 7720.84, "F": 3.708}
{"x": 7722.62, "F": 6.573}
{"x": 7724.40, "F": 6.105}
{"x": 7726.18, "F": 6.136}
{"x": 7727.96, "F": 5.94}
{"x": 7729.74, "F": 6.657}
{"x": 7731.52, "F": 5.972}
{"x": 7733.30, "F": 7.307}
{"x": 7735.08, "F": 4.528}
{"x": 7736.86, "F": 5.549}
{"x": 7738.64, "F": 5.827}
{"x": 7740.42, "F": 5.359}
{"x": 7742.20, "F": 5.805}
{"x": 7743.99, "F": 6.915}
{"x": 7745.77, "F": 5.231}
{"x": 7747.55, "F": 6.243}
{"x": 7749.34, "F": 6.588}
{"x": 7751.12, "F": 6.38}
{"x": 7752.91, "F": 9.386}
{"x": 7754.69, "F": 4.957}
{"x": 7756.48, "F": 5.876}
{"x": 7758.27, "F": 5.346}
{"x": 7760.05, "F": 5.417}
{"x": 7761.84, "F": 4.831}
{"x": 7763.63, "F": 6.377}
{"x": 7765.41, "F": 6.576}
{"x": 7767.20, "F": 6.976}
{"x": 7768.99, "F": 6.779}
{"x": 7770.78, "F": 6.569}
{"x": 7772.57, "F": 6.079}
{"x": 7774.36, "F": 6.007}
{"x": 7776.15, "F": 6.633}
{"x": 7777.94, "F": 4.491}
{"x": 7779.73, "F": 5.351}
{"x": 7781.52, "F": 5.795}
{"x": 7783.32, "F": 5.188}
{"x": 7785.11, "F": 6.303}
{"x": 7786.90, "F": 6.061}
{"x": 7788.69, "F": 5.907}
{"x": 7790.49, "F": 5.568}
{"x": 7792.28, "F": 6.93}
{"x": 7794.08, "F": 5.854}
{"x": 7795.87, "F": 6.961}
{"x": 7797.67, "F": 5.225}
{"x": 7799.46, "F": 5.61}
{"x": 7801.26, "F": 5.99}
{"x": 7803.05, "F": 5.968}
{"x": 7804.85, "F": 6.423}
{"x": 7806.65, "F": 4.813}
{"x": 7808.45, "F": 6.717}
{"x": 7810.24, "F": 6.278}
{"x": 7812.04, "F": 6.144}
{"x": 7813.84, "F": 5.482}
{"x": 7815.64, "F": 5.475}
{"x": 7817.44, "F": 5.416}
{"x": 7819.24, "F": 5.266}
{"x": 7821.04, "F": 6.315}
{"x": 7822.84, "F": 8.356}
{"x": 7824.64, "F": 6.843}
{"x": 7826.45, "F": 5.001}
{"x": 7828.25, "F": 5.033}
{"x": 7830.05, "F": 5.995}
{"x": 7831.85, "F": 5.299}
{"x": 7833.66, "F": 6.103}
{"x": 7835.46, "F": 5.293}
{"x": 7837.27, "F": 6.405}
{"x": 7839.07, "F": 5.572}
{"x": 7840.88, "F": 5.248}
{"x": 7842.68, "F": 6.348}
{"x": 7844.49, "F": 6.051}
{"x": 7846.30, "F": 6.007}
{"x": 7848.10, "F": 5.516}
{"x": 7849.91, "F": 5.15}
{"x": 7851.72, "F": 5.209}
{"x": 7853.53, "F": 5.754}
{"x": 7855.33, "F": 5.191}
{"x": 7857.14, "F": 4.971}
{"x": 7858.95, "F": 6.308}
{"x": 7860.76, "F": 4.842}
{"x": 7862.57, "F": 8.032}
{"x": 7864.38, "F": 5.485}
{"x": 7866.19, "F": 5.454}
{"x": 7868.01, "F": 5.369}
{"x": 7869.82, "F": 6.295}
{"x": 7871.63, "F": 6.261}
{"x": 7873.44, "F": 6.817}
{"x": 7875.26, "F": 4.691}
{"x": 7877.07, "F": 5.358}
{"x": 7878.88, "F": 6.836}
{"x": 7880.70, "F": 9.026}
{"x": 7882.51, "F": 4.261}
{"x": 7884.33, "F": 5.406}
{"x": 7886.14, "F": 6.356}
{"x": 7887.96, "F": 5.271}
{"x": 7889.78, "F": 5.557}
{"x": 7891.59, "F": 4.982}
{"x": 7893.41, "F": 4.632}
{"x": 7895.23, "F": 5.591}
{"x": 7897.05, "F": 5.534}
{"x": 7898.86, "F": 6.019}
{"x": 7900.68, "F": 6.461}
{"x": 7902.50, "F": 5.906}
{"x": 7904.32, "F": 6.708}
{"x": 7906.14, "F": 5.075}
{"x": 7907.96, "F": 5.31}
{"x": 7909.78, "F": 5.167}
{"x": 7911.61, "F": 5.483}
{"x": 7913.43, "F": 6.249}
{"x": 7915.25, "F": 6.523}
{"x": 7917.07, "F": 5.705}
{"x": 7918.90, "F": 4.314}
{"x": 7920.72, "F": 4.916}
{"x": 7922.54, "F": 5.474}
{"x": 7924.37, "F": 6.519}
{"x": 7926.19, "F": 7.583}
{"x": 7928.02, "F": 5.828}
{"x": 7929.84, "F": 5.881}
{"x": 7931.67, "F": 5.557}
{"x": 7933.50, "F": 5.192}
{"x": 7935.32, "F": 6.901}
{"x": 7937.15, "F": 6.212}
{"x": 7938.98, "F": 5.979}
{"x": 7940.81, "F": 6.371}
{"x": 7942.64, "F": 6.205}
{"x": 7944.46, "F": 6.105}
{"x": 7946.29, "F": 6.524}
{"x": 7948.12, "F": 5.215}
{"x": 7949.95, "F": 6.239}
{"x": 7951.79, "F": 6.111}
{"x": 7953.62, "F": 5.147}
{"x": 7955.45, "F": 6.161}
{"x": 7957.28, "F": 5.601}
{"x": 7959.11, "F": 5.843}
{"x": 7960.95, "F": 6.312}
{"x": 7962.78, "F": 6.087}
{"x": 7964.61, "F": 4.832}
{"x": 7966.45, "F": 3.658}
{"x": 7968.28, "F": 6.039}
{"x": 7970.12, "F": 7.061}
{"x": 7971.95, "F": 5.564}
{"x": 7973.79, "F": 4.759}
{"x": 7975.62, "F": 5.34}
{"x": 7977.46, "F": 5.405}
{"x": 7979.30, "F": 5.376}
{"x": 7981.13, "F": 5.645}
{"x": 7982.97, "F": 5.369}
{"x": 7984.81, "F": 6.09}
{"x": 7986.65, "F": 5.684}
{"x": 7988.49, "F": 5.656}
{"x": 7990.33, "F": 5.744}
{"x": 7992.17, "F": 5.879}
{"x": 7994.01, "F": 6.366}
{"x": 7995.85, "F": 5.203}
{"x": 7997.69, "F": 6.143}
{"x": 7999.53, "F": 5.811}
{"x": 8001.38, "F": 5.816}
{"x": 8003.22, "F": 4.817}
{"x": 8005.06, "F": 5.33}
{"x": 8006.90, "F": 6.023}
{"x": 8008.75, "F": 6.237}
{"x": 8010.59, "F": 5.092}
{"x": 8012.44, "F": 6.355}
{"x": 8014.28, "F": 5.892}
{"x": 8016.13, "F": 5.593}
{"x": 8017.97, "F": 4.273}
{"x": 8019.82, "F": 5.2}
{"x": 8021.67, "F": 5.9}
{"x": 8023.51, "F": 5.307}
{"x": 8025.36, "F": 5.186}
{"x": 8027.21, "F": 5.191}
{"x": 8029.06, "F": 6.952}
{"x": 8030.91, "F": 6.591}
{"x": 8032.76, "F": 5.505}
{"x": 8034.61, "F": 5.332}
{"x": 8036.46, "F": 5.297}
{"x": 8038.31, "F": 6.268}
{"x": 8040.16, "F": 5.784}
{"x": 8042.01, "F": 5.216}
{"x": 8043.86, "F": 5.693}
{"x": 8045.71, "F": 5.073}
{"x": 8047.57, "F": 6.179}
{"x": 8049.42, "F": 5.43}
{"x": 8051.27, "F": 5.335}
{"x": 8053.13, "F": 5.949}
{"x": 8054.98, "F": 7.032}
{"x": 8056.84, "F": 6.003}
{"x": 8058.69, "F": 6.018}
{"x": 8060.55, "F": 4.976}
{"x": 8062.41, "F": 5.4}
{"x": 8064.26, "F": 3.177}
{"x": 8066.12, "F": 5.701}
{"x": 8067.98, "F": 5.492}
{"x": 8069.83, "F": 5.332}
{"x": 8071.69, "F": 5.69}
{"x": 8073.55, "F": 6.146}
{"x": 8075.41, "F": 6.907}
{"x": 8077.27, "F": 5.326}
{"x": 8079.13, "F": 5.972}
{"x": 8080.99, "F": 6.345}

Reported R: -0.05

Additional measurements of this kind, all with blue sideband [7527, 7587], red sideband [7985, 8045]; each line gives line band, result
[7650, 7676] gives 0.09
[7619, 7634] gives 0.10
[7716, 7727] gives 0.11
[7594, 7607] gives 0.19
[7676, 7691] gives 0.03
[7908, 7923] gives 0.05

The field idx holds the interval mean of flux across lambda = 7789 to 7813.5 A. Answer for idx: 6.02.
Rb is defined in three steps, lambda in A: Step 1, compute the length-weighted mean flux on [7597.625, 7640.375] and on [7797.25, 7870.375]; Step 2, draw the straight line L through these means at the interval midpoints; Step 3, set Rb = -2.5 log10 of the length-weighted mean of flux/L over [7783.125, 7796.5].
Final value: -0.06 mag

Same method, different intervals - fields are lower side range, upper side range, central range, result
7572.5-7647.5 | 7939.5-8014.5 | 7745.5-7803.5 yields -0.051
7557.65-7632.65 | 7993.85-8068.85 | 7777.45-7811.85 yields -0.027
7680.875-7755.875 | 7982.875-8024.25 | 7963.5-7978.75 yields 0.066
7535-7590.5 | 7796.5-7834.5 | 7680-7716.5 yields 0.009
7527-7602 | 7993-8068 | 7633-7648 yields -0.015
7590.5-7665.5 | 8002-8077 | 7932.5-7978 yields -0.031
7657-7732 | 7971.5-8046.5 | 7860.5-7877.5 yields -0.054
